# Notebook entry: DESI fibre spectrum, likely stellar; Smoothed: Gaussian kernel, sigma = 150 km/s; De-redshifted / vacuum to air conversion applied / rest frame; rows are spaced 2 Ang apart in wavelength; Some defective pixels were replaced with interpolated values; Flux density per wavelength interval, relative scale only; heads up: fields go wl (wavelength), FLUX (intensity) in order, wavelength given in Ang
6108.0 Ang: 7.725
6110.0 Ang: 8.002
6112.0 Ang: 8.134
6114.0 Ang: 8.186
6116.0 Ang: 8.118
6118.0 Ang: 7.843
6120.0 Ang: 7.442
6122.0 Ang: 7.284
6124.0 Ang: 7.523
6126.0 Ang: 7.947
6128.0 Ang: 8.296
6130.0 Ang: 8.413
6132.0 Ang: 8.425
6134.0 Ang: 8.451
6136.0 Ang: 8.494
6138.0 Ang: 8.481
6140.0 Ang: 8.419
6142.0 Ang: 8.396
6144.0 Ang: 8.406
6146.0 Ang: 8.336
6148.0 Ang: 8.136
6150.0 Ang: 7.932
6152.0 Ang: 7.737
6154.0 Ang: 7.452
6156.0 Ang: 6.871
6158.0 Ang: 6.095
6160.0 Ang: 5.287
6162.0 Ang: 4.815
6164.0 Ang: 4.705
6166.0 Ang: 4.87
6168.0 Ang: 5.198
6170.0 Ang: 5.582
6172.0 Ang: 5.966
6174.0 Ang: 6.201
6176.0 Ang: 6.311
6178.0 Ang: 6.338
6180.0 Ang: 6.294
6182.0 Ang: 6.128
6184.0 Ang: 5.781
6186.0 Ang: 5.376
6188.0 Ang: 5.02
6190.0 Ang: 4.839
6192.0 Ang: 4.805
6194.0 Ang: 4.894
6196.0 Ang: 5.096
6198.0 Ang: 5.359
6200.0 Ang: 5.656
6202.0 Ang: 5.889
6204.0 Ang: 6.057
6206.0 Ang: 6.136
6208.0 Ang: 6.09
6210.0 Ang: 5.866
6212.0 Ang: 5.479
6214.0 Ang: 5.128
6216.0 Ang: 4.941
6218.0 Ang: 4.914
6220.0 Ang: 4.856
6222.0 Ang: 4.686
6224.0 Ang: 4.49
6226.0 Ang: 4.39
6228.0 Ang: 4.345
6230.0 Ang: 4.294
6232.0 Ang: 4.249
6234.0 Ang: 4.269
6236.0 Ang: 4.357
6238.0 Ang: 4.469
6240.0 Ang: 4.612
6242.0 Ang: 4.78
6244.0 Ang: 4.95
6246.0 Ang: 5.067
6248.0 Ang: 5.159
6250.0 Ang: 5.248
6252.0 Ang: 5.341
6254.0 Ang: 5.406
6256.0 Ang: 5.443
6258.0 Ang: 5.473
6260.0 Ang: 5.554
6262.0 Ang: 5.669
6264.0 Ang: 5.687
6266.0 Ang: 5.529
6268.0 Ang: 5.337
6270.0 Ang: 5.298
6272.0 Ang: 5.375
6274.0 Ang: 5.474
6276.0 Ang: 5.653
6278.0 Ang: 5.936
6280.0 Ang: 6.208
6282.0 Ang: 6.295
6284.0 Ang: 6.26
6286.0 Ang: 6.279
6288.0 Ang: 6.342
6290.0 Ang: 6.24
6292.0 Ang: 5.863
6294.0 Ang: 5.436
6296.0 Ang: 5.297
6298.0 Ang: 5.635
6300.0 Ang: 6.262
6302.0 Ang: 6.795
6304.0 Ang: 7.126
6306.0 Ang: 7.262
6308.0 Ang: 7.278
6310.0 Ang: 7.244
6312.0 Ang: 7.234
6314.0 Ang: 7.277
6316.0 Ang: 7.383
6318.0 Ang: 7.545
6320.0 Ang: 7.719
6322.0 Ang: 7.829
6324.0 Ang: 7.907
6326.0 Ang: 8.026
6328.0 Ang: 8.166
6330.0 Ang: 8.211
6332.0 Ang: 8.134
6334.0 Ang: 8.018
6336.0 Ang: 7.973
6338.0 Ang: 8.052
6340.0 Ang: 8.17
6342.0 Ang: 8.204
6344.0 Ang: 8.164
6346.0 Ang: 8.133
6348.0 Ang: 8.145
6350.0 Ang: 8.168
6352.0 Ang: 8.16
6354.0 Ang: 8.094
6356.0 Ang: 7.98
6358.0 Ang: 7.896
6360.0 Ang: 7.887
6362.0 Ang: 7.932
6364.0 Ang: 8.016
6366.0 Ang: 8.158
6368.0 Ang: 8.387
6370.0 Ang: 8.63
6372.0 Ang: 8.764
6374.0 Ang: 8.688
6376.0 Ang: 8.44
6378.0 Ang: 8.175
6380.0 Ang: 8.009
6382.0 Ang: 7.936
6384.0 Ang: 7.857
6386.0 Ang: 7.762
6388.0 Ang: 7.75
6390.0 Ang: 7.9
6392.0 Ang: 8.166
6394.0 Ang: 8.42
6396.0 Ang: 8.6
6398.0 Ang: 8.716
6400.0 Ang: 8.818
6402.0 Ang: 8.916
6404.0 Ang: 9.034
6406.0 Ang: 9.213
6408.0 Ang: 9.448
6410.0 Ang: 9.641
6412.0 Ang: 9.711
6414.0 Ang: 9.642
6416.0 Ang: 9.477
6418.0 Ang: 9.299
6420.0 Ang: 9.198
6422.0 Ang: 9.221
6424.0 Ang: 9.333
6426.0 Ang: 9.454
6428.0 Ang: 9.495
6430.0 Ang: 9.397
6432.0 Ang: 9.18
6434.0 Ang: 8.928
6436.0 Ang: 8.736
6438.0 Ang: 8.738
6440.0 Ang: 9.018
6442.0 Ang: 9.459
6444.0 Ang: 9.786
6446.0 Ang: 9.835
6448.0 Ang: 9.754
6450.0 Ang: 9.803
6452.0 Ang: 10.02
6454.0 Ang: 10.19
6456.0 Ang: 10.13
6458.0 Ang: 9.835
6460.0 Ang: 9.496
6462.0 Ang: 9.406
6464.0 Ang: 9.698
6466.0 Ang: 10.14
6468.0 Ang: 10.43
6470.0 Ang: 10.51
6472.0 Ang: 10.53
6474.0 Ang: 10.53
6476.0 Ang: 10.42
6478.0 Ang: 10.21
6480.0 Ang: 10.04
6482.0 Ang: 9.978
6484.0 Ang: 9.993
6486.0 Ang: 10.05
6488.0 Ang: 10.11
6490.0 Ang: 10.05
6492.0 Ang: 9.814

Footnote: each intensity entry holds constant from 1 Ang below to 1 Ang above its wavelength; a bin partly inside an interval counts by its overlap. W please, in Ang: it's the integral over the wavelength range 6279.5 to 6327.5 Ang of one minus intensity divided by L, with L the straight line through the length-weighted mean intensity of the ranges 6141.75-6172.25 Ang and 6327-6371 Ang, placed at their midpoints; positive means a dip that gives 6.0 Ang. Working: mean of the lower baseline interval 6.58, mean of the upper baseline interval 8.12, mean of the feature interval 6.8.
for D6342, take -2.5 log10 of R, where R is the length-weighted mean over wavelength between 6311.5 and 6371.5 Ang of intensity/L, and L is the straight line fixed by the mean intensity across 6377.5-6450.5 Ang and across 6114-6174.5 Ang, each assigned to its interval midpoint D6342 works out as 0.07 mag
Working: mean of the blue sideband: 7.26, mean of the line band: 8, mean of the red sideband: 8.97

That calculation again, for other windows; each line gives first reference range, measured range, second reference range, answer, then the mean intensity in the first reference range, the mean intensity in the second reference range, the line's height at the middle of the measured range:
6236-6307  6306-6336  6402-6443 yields -0.13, 5.66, 9.27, 6.84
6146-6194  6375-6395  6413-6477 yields 0.11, 6.01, 9.66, 8.86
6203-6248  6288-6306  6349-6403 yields 0.06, 4.93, 8.23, 6.5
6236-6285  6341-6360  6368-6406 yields -0.08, 5.4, 8.39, 7.53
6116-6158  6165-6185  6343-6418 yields 0.34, 7.97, 8.47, 8.05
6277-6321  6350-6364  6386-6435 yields -0.02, 6.59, 9.01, 7.85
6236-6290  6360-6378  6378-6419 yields -0.04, 5.49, 8.7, 8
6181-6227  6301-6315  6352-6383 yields 0.00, 5.3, 8.2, 7.14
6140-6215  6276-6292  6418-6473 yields 0.21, 6.1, 9.61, 7.5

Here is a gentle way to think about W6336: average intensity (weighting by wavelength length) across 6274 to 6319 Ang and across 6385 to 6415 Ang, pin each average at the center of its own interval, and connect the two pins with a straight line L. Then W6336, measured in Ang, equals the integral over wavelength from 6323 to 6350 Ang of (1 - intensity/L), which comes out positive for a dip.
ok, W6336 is -2.7 Ang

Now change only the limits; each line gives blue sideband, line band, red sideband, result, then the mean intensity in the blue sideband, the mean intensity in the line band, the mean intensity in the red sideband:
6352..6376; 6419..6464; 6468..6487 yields 0.6 Ang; 8.23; 9.48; 10.3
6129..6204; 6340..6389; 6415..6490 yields 3.3 Ang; 6.49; 8.14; 9.73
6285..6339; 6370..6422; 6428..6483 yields -0.1 Ang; 7.13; 8.71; 9.78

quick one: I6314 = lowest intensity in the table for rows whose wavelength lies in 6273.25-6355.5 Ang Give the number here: 5.297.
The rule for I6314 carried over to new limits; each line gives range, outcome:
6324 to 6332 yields 7.907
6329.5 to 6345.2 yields 7.973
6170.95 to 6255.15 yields 4.249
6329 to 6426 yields 7.75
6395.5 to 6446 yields 8.6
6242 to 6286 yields 4.78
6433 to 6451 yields 8.736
